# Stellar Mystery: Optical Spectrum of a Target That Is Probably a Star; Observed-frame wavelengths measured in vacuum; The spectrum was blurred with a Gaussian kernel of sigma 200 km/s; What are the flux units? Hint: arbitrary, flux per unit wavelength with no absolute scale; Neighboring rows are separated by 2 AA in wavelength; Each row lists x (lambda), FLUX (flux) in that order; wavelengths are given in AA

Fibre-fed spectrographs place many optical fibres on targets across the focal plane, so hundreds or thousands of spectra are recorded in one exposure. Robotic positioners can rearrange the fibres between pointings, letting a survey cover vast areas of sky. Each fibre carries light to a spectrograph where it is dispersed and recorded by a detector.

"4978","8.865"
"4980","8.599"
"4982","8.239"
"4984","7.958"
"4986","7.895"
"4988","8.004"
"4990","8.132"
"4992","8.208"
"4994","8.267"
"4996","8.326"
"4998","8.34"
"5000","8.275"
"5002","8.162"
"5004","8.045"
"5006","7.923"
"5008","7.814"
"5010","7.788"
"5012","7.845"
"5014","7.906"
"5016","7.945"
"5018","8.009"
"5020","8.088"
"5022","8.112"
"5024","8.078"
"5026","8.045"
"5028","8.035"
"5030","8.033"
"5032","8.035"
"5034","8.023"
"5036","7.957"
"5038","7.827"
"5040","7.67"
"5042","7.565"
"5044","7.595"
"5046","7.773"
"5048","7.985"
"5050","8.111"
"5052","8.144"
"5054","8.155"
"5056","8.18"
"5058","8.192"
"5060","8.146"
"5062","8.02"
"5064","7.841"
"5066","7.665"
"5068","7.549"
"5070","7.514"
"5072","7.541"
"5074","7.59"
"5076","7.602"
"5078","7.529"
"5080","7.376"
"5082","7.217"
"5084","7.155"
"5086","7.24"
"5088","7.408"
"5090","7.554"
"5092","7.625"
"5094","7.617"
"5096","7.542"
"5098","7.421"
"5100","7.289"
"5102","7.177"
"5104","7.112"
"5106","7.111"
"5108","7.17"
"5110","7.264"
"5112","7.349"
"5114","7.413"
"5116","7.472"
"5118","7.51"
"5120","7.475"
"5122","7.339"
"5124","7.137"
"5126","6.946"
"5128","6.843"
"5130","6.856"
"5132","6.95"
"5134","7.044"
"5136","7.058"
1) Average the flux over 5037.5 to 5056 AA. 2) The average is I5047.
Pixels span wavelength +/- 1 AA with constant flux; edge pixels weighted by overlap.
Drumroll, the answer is 7.89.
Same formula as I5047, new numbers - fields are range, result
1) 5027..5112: 7.65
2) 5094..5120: 7.34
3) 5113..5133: 7.19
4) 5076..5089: 7.34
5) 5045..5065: 8.05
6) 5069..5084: 7.46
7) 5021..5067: 7.96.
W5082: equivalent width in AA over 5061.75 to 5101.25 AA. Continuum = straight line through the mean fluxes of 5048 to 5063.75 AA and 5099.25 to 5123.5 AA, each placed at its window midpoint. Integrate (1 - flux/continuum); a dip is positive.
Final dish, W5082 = 1.20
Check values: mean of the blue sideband 8.11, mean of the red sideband 7.3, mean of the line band 7.5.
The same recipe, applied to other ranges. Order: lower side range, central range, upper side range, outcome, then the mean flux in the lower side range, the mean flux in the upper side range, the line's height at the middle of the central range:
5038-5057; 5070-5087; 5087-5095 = 0.5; 7.9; 7.55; 7.65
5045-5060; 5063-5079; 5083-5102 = 0.3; 8.08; 7.41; 7.77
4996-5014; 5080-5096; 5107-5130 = 0.1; 8.03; 7.25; 7.46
